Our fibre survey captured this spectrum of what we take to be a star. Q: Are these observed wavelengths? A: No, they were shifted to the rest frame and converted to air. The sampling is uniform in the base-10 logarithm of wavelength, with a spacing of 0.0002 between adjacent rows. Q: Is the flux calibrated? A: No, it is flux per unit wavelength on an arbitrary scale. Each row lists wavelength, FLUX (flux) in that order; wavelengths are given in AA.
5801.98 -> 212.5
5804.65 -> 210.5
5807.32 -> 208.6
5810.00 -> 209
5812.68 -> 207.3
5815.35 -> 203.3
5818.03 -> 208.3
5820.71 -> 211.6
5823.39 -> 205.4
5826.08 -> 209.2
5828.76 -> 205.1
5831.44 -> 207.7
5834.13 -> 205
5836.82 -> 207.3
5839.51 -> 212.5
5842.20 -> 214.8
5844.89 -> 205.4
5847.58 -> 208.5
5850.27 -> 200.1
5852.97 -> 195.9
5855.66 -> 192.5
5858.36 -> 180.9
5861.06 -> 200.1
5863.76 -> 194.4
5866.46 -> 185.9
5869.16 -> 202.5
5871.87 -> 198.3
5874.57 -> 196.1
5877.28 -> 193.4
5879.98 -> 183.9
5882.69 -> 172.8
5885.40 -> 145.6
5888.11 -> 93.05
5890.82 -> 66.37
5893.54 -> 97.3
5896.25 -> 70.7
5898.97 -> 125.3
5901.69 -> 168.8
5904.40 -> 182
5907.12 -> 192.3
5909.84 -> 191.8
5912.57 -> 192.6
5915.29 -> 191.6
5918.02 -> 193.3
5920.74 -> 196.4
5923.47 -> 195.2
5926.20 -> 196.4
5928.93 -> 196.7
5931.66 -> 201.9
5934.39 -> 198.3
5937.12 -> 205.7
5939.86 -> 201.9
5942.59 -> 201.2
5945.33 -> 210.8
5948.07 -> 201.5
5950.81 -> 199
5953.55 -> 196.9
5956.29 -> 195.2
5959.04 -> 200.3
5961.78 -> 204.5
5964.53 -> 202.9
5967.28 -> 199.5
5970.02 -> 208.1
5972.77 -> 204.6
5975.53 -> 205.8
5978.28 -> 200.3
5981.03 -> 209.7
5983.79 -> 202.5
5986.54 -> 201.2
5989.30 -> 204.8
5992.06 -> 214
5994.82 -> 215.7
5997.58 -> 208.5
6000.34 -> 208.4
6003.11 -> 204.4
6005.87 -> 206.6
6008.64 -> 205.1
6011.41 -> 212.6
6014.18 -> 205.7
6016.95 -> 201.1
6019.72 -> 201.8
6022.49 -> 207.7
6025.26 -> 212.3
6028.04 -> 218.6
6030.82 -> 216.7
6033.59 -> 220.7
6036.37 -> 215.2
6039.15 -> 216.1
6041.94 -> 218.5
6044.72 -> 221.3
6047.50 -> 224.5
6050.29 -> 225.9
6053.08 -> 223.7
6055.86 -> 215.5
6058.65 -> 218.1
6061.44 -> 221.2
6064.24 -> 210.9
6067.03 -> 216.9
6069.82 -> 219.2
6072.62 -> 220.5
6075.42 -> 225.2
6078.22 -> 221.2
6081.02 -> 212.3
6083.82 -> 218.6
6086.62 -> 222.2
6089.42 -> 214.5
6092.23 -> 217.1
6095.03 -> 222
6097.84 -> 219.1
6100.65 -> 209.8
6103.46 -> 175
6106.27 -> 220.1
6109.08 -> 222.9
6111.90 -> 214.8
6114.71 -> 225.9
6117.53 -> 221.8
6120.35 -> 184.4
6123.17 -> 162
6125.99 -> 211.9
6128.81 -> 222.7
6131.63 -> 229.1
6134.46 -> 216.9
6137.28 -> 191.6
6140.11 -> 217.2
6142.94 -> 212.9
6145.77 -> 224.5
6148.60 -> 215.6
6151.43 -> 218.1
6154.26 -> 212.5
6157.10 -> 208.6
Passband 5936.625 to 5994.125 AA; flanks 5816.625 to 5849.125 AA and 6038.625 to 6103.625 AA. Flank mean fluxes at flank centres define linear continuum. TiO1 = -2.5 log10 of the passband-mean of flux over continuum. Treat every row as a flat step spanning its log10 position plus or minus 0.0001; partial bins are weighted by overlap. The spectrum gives 0.05 mag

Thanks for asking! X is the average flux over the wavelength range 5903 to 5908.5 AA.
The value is 187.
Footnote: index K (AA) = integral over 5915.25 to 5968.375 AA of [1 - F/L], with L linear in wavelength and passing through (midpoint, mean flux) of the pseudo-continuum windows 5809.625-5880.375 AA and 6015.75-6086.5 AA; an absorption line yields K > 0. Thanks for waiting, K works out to 2.4 AA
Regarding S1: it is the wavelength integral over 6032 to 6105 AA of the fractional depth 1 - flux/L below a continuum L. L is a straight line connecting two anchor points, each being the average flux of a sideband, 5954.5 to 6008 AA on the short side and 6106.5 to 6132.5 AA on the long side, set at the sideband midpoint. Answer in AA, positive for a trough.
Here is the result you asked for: -3.0 AA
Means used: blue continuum 205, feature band 217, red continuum 211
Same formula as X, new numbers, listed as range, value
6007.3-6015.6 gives 208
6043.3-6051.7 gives 224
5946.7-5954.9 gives 199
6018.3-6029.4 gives 210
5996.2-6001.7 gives 209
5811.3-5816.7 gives 205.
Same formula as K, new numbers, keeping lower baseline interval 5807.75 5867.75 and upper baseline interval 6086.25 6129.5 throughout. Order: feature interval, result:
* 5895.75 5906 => 3.1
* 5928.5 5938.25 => 0.2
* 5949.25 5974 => 0.6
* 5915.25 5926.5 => 0.6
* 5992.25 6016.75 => -0.1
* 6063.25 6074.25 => -0.4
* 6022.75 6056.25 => -1.7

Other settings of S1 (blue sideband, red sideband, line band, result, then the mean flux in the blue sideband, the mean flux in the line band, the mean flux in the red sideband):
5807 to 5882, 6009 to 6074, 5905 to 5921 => 1.1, 202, 192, 216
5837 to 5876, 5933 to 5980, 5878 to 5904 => 9.3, 199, 129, 202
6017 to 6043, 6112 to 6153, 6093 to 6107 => 0.2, 213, 209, 211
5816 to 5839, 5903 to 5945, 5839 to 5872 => 0.8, 207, 199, 196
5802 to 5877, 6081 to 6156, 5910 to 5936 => 1.3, 203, 196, 212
